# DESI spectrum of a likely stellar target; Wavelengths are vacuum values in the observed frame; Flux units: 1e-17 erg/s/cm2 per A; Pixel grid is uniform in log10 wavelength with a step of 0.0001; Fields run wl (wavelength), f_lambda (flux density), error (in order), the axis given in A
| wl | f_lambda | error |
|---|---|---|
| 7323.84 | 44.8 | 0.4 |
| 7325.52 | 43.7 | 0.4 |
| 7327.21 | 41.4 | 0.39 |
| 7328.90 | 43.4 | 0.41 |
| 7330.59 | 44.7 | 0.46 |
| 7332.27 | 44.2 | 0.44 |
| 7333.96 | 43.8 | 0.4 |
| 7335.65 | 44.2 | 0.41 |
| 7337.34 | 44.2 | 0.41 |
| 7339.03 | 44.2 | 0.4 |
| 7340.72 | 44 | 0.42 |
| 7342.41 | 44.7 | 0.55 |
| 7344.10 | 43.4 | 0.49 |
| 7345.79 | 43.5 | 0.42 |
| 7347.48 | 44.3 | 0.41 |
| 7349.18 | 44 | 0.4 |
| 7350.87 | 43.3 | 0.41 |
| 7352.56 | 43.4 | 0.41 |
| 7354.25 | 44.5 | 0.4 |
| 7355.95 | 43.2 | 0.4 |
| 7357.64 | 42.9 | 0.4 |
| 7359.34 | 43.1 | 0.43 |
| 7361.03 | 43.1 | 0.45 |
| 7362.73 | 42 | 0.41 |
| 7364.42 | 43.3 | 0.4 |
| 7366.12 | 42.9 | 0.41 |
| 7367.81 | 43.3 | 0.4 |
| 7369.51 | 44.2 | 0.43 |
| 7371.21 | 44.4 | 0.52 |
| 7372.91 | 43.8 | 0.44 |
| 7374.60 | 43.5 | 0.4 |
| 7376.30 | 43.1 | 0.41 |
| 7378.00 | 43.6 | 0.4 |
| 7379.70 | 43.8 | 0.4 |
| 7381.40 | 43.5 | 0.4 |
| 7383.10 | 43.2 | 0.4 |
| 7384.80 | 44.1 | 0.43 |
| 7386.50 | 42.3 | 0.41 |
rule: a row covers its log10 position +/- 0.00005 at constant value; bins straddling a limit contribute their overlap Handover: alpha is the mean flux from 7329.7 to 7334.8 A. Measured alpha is 44.3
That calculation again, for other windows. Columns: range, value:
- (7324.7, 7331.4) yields 43.2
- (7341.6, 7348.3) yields 44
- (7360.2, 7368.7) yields 42.9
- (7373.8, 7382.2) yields 43.5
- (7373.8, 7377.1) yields 43.3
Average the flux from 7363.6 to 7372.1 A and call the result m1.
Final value 43.6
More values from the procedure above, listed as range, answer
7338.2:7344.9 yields 44.1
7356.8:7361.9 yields 43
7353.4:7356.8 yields 43.9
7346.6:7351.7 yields 43.8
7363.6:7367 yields 43.1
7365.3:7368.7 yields 43.2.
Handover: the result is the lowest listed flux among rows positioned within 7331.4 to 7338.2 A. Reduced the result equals 43.8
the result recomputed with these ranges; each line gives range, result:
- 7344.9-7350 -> 43.5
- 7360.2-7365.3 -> 42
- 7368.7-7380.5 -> 43.1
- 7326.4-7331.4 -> 41.4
